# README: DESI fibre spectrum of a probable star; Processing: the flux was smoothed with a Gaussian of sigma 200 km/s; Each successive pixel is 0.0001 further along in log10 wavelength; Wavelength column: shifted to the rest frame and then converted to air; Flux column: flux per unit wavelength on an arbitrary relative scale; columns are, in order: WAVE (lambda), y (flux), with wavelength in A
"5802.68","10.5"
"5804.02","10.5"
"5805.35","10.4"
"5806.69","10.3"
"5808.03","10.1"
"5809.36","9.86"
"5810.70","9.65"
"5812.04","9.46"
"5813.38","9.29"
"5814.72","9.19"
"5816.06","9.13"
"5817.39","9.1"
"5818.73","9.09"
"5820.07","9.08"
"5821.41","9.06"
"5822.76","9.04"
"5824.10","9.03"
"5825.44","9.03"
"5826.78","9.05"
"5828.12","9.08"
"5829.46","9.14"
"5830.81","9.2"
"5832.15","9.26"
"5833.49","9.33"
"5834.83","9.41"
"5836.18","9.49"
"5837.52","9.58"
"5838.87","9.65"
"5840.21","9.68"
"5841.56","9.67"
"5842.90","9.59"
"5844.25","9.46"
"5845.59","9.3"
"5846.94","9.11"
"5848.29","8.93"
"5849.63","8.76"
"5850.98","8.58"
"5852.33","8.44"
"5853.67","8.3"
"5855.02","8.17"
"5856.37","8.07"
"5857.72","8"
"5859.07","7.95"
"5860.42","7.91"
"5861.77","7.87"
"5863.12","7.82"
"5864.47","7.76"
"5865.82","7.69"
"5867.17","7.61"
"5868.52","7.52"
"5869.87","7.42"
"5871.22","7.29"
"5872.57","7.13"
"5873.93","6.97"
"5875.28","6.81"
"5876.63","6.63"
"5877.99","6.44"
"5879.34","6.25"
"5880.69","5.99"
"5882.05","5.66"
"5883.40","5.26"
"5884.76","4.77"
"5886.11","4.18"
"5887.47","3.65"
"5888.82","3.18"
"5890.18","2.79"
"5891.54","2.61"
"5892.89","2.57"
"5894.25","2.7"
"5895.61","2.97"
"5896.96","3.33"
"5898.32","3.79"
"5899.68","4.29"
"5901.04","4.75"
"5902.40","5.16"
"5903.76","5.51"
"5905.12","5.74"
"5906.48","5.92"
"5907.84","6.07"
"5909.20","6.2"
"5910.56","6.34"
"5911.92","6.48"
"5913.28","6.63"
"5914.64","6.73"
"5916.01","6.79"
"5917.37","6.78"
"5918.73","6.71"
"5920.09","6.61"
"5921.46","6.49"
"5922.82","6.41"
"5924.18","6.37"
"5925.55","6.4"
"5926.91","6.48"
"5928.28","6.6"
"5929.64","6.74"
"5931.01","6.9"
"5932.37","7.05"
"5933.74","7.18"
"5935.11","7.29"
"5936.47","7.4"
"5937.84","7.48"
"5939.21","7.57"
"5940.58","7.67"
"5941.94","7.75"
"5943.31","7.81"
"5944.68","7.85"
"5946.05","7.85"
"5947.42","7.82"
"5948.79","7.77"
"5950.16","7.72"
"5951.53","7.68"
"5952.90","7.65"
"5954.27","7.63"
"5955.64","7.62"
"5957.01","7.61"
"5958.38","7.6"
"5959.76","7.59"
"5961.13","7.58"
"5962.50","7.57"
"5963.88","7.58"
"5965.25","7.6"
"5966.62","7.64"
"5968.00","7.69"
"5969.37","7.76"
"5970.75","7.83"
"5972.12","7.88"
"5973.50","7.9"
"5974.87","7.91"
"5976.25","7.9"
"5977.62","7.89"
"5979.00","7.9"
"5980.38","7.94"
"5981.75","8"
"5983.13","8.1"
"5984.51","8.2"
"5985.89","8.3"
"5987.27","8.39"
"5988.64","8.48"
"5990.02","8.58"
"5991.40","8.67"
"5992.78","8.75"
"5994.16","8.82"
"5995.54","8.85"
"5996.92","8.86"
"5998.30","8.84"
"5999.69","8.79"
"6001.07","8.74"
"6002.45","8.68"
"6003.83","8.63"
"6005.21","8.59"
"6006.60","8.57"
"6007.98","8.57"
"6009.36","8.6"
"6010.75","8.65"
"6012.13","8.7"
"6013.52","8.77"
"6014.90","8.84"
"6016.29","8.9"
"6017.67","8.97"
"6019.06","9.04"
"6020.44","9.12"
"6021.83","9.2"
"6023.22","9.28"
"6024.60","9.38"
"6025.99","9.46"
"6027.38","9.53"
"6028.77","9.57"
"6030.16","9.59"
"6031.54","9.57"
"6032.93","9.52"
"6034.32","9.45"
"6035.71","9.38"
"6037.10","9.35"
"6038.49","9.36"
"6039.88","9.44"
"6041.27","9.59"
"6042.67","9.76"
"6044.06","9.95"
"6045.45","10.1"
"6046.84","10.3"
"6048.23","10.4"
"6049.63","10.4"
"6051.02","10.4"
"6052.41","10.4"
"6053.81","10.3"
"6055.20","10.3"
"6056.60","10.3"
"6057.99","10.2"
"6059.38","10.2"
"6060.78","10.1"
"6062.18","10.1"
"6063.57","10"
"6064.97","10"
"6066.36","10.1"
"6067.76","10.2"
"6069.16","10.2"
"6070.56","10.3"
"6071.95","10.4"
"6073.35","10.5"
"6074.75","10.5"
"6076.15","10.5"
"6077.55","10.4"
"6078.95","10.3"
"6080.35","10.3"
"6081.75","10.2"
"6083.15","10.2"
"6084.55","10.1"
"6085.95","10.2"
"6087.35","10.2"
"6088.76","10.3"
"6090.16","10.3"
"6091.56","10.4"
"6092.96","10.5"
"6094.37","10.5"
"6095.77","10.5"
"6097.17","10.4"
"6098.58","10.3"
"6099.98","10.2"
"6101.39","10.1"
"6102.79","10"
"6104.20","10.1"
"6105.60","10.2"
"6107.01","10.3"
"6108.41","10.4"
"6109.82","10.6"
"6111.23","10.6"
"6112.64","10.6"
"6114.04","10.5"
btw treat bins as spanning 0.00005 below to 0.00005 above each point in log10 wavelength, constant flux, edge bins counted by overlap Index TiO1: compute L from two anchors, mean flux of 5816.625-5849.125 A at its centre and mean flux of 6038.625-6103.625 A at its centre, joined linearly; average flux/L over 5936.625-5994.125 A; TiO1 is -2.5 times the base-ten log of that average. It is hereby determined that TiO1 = 0.237 mag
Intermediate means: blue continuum 9.26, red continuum 10.2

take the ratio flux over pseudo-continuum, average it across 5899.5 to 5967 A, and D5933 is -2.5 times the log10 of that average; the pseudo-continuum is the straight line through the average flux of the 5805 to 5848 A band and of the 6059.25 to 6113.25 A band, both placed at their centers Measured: 0.369 mag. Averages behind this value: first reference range 9.39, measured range 6.95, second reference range 10.3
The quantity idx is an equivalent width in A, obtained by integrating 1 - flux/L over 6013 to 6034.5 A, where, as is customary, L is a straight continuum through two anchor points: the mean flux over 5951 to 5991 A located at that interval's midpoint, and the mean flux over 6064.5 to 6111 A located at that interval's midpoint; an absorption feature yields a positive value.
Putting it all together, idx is -0.7 A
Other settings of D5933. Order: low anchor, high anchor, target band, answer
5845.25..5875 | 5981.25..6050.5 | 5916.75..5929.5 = 0.275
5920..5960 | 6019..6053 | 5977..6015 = 0.020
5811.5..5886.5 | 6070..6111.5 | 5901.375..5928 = 0.365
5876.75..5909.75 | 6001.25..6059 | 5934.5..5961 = -0.174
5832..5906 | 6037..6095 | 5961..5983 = 0.104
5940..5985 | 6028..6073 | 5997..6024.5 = 0.019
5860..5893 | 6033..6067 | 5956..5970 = 0.053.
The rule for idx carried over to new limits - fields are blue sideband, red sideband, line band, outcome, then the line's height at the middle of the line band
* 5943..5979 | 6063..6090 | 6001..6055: -1.02 A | 9.2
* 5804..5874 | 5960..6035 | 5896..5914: 6.94 A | 8.73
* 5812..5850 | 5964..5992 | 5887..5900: 8.31 A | 8.73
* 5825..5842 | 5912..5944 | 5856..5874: 1.88 A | 8.55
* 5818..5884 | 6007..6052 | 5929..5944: 2.50 A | 8.82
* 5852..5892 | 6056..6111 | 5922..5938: 1.55 A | 7.56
